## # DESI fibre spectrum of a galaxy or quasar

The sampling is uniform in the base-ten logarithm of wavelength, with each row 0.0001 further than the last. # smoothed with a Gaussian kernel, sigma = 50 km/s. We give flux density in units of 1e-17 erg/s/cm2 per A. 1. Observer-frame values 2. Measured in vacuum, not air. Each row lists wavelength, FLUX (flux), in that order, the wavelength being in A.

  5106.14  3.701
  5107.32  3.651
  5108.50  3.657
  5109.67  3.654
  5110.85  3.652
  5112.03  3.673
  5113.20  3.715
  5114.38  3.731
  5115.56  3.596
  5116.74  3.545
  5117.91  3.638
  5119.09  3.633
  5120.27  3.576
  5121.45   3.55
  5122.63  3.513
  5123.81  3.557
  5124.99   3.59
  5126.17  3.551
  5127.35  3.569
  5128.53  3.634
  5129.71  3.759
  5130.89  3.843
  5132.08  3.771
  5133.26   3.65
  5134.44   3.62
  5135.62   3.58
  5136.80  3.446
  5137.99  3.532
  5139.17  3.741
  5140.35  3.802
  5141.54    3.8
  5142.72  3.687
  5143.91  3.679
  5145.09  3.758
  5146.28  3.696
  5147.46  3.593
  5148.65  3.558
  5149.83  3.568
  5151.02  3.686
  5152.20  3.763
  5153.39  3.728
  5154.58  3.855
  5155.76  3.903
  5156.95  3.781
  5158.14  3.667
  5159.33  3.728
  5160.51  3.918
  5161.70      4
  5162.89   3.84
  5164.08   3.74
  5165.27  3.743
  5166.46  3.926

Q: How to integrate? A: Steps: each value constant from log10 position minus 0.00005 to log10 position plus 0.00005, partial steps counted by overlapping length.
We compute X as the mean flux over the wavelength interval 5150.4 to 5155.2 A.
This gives 3.76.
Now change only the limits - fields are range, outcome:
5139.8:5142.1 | 3.79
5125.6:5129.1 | 3.59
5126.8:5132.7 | 3.71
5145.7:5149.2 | 3.62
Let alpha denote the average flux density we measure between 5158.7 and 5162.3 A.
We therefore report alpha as 3.88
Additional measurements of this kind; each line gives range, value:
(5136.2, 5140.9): 3.63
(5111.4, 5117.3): 3.65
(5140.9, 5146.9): 3.72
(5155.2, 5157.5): 3.84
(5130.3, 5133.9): 3.75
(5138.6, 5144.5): 3.74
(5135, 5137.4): 3.51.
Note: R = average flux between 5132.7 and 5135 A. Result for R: 3.64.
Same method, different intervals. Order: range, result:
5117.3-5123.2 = 3.58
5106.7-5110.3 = 3.65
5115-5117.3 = 3.57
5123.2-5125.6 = 3.57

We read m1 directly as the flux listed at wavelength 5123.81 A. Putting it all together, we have 3.557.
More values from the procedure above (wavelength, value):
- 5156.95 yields 3.781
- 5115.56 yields 3.596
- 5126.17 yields 3.551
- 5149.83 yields 3.568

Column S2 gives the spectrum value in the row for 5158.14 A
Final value 3.667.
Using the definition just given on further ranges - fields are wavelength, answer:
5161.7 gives 4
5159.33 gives 3.728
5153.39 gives 3.728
